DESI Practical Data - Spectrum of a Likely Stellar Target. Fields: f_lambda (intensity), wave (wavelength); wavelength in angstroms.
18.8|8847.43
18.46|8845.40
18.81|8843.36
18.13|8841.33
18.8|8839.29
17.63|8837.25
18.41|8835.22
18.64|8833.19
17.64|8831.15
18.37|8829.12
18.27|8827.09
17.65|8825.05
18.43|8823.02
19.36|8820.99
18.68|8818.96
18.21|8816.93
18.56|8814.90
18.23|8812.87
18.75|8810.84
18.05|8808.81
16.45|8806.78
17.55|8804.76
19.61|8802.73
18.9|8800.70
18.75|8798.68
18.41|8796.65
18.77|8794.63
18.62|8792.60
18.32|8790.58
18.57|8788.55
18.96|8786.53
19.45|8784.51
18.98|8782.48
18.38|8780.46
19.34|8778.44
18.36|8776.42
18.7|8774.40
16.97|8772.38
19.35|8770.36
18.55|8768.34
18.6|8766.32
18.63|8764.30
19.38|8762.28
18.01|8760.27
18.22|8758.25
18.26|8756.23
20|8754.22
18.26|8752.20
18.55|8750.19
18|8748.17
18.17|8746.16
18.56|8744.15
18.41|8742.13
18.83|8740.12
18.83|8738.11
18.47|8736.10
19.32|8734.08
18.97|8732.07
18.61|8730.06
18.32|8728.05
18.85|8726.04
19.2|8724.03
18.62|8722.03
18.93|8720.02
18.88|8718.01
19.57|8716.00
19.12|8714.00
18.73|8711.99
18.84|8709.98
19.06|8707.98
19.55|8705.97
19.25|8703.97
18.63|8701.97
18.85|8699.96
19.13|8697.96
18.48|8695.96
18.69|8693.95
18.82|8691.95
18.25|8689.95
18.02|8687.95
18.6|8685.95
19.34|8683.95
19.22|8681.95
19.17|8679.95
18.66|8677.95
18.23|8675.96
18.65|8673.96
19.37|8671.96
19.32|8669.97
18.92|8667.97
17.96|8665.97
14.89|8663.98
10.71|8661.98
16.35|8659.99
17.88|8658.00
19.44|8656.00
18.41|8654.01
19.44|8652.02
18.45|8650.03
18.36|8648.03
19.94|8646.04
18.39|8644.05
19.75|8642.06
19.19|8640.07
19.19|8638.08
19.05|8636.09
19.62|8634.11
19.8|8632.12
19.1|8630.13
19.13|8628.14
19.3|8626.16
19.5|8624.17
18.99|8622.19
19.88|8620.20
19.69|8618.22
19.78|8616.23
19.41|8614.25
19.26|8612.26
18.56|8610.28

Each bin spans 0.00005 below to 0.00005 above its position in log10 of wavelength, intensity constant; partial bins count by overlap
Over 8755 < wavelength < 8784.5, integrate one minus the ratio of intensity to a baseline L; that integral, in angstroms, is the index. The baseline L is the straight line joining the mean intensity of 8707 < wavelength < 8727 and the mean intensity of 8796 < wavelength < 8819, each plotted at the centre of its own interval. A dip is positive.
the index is 0.0 angstroms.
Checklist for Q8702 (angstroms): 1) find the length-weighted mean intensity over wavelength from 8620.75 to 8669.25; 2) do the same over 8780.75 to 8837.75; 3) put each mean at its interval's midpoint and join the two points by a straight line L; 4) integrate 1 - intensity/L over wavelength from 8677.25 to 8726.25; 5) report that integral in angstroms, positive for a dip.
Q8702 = -1.3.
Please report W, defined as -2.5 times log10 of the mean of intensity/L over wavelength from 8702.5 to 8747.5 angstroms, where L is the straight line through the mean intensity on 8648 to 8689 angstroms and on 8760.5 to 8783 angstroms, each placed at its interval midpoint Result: -0.03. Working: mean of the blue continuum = 18.1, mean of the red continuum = 18.6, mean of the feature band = 18.9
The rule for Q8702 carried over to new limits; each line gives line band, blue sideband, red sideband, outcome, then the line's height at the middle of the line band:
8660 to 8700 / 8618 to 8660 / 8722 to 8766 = 1.7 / 18.9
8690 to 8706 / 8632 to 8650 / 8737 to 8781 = 0.0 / 18.9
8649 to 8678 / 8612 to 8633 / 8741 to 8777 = 2.1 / 19.2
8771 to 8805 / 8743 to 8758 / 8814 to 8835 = -0.4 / 18.5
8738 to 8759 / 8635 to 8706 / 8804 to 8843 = -0.2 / 18.3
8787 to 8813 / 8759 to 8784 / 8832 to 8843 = 0.1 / 18.5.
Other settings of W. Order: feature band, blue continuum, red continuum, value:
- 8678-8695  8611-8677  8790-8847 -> -0.01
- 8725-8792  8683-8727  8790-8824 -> 0.00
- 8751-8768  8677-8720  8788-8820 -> 0.00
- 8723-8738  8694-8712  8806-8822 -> 0.00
